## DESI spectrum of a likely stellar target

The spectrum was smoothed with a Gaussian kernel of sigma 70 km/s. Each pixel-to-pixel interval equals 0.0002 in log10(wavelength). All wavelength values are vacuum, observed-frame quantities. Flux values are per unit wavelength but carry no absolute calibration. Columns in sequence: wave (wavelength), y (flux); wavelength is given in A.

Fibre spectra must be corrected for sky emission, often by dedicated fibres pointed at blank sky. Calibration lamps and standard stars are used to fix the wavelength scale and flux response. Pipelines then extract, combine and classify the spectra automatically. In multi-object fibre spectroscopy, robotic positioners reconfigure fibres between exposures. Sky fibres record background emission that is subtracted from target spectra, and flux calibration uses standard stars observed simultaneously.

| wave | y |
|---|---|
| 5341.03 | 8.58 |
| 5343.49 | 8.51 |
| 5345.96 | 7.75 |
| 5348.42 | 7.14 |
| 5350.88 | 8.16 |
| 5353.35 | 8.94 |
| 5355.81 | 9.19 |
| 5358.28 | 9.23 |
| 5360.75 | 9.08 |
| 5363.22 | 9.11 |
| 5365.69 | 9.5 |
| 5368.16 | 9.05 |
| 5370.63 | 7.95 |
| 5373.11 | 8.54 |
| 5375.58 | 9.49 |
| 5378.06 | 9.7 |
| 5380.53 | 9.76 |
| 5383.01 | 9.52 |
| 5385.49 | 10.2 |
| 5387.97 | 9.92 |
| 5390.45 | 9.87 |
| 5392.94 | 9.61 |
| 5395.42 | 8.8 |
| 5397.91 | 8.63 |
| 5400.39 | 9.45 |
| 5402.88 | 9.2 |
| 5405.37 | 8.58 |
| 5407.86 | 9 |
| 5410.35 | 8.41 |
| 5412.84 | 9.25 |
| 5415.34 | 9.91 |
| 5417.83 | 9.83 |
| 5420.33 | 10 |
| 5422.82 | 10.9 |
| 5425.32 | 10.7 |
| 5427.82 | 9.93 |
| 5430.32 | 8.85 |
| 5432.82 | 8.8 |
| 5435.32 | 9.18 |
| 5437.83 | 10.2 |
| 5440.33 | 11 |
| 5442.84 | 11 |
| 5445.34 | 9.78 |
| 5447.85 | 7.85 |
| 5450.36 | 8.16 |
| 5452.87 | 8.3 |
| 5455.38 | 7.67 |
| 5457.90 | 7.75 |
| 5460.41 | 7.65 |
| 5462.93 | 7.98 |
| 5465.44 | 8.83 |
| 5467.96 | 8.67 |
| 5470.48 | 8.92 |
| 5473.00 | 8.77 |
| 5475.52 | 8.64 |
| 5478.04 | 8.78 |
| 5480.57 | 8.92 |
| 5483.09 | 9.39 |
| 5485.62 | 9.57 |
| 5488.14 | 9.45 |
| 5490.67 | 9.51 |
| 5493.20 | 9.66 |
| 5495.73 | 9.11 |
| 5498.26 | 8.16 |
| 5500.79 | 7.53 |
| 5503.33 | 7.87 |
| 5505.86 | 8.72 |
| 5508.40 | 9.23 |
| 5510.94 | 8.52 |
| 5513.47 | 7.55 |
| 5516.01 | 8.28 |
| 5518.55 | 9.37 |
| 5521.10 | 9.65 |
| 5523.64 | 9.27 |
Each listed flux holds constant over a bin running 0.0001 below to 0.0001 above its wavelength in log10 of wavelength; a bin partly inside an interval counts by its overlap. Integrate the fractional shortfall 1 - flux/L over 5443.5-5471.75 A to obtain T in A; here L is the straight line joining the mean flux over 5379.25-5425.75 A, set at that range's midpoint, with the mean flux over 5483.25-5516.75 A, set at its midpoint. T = 2.2 A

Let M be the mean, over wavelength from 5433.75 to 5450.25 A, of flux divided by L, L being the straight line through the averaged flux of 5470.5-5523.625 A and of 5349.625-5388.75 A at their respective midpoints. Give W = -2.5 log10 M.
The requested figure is -0.08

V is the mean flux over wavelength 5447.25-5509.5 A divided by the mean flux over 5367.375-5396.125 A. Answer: 0.9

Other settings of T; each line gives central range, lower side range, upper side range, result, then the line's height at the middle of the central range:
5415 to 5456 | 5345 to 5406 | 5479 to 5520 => -2.8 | 8.94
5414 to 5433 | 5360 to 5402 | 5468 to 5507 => -1.6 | 9.13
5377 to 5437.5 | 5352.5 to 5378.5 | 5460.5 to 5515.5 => -3.9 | 8.94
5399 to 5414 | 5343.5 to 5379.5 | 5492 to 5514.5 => -0.5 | 8.68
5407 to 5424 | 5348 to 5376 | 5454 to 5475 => -2.2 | 8.54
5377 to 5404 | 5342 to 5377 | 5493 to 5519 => -2.7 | 8.65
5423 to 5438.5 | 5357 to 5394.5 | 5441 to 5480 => -1.4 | 8.88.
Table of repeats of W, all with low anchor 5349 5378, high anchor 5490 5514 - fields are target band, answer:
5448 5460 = 0.101 mag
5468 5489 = -0.046 mag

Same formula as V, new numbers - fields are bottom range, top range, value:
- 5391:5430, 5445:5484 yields 0.89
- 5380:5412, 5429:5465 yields 0.95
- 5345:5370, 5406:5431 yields 1.11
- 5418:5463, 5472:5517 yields 0.95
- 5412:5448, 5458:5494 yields 0.90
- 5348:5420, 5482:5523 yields 0.97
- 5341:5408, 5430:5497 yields 0.99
